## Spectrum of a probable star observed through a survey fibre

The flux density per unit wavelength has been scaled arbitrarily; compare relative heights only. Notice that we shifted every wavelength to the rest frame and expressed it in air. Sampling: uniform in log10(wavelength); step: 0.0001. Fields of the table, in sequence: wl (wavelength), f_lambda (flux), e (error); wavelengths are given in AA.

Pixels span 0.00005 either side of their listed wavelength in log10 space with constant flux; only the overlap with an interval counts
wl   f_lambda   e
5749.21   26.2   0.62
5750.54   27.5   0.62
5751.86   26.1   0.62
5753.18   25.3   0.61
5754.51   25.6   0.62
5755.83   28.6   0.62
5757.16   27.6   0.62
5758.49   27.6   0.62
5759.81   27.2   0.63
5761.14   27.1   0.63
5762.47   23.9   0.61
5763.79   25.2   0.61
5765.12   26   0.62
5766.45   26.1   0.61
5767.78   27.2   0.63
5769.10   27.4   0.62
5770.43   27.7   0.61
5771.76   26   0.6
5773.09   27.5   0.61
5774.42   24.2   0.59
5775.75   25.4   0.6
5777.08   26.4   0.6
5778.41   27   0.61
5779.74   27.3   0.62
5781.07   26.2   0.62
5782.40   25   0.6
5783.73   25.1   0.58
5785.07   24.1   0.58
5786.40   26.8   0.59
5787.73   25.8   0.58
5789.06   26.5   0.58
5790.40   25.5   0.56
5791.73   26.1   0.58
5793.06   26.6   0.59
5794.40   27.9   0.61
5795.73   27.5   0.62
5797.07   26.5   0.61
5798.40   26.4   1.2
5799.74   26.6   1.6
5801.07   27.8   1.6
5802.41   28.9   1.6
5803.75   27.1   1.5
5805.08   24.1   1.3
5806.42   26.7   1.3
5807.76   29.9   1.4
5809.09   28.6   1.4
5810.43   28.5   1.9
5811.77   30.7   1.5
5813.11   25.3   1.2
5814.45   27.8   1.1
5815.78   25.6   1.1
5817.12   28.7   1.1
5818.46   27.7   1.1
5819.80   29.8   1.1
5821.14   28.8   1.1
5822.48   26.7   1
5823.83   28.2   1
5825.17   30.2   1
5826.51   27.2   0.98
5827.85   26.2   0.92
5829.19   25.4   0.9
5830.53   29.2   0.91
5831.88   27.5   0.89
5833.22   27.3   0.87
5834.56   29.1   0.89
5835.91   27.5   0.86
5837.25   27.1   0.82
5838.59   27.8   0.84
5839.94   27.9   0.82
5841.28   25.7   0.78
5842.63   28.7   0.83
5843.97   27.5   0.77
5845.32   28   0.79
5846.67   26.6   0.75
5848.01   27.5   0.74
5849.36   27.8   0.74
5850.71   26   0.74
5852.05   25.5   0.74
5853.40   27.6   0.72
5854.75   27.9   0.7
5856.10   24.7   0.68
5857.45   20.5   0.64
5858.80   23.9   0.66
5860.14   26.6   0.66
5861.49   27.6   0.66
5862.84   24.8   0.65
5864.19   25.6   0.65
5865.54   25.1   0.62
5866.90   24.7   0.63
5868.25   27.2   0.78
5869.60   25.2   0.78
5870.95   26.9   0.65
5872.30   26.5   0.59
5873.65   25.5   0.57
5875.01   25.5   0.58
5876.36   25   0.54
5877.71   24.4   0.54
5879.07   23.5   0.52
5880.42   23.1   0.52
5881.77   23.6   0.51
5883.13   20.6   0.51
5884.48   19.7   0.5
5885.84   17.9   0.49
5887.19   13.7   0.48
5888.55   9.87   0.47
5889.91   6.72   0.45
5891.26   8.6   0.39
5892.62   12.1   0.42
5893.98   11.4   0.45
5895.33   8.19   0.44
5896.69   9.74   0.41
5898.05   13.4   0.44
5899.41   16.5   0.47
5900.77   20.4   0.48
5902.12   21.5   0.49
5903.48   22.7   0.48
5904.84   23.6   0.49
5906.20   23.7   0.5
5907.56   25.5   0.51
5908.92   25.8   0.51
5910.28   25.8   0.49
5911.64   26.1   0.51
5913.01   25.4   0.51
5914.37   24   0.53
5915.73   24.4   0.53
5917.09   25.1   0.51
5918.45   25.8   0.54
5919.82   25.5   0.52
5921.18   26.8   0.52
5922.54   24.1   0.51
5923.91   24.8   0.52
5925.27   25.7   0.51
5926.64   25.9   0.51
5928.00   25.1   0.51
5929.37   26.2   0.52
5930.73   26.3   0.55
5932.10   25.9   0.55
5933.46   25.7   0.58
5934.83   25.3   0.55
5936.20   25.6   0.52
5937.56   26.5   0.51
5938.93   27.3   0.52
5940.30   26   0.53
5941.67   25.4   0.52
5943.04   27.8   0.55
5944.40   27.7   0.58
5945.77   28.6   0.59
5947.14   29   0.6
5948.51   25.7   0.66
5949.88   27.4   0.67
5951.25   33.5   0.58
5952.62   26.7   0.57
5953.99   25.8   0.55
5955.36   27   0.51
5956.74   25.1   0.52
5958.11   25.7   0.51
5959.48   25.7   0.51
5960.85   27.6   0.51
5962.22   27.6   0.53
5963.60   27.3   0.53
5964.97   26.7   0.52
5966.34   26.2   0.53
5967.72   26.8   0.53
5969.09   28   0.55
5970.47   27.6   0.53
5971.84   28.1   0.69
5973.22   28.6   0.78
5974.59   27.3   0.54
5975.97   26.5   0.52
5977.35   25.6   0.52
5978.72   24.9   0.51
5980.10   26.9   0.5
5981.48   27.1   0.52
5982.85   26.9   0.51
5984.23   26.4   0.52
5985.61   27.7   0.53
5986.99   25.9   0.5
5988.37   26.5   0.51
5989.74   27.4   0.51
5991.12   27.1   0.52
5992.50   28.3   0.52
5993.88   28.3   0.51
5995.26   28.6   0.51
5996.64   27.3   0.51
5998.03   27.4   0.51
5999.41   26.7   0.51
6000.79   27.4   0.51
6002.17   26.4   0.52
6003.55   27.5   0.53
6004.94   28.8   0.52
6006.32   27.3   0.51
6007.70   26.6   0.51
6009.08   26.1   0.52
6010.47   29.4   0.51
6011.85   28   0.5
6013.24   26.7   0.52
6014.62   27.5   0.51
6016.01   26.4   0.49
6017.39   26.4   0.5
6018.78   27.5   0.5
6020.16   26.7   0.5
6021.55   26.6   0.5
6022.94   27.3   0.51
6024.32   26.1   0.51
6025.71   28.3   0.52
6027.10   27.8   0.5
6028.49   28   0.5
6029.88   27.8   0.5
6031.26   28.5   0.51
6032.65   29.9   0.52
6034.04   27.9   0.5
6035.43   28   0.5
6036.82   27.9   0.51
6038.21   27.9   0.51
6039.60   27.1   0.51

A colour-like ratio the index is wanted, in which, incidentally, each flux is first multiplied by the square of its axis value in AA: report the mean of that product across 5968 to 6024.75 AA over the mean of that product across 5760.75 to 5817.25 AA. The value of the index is 1.1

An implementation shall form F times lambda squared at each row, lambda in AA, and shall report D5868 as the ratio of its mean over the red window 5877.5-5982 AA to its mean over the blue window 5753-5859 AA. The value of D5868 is 0.92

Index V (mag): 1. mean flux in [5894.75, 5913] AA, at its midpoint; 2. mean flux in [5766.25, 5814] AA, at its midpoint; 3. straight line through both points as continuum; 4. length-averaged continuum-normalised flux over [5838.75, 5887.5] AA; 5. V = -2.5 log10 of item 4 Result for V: -0.10 mag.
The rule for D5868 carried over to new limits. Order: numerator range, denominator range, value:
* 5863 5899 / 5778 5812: 0.74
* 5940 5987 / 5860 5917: 1.31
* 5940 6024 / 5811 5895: 1.15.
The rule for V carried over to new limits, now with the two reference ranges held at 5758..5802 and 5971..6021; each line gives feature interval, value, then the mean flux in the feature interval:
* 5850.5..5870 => 0.05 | 25.5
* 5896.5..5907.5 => 0.33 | 19.7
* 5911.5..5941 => 0.05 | 25.6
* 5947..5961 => 0.00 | 27.1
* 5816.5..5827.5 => -0.07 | 28.3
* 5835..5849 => -0.03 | 27.5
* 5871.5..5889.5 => 0.25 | 21.3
